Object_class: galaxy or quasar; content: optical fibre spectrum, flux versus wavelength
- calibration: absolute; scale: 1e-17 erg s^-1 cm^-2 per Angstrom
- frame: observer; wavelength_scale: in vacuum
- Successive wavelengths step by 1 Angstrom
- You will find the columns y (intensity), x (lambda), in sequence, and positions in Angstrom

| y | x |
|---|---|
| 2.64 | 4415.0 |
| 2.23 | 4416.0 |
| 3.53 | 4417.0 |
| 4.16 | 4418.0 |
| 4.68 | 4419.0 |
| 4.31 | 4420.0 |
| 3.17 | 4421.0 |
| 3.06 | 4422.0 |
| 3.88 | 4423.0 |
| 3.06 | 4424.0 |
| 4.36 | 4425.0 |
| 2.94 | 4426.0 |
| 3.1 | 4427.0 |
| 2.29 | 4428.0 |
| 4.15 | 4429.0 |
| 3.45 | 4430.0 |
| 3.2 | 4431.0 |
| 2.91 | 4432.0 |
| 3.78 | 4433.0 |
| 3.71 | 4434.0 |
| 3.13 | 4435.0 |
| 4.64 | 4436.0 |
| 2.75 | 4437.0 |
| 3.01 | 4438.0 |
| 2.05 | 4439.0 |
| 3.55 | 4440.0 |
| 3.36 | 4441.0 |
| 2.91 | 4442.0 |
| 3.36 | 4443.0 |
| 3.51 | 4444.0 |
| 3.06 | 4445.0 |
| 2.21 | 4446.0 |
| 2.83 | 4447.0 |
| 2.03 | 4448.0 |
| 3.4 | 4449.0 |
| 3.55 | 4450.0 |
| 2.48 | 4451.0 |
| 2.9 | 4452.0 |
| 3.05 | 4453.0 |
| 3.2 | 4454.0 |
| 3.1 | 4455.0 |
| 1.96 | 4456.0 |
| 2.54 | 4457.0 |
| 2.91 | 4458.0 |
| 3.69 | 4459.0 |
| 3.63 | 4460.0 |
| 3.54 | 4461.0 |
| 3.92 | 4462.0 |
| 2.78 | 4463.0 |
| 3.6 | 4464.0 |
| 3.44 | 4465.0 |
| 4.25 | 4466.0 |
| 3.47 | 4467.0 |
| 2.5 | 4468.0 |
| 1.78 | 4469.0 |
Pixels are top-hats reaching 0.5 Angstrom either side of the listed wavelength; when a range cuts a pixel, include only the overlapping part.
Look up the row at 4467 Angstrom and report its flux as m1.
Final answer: 3.47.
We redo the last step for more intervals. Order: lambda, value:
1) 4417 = 3.53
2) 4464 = 3.6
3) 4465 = 3.44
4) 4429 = 4.15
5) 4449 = 3.4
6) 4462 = 3.92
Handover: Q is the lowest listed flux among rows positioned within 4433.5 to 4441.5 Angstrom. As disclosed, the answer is 2.05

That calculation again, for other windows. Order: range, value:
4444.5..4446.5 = 2.21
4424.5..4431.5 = 2.29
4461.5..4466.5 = 2.78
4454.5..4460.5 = 1.96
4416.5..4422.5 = 3.06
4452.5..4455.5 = 3.05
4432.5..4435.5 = 3.13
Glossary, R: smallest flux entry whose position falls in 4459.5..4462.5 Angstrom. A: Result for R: 3.54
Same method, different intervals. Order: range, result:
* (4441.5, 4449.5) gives 2.03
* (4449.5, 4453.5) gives 2.48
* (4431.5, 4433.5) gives 2.91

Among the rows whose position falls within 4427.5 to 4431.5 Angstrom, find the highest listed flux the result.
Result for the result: 4.15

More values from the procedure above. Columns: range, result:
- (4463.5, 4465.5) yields 3.6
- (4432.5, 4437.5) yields 4.64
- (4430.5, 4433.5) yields 3.78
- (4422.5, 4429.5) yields 4.36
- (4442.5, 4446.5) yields 3.51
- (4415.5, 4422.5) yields 4.68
